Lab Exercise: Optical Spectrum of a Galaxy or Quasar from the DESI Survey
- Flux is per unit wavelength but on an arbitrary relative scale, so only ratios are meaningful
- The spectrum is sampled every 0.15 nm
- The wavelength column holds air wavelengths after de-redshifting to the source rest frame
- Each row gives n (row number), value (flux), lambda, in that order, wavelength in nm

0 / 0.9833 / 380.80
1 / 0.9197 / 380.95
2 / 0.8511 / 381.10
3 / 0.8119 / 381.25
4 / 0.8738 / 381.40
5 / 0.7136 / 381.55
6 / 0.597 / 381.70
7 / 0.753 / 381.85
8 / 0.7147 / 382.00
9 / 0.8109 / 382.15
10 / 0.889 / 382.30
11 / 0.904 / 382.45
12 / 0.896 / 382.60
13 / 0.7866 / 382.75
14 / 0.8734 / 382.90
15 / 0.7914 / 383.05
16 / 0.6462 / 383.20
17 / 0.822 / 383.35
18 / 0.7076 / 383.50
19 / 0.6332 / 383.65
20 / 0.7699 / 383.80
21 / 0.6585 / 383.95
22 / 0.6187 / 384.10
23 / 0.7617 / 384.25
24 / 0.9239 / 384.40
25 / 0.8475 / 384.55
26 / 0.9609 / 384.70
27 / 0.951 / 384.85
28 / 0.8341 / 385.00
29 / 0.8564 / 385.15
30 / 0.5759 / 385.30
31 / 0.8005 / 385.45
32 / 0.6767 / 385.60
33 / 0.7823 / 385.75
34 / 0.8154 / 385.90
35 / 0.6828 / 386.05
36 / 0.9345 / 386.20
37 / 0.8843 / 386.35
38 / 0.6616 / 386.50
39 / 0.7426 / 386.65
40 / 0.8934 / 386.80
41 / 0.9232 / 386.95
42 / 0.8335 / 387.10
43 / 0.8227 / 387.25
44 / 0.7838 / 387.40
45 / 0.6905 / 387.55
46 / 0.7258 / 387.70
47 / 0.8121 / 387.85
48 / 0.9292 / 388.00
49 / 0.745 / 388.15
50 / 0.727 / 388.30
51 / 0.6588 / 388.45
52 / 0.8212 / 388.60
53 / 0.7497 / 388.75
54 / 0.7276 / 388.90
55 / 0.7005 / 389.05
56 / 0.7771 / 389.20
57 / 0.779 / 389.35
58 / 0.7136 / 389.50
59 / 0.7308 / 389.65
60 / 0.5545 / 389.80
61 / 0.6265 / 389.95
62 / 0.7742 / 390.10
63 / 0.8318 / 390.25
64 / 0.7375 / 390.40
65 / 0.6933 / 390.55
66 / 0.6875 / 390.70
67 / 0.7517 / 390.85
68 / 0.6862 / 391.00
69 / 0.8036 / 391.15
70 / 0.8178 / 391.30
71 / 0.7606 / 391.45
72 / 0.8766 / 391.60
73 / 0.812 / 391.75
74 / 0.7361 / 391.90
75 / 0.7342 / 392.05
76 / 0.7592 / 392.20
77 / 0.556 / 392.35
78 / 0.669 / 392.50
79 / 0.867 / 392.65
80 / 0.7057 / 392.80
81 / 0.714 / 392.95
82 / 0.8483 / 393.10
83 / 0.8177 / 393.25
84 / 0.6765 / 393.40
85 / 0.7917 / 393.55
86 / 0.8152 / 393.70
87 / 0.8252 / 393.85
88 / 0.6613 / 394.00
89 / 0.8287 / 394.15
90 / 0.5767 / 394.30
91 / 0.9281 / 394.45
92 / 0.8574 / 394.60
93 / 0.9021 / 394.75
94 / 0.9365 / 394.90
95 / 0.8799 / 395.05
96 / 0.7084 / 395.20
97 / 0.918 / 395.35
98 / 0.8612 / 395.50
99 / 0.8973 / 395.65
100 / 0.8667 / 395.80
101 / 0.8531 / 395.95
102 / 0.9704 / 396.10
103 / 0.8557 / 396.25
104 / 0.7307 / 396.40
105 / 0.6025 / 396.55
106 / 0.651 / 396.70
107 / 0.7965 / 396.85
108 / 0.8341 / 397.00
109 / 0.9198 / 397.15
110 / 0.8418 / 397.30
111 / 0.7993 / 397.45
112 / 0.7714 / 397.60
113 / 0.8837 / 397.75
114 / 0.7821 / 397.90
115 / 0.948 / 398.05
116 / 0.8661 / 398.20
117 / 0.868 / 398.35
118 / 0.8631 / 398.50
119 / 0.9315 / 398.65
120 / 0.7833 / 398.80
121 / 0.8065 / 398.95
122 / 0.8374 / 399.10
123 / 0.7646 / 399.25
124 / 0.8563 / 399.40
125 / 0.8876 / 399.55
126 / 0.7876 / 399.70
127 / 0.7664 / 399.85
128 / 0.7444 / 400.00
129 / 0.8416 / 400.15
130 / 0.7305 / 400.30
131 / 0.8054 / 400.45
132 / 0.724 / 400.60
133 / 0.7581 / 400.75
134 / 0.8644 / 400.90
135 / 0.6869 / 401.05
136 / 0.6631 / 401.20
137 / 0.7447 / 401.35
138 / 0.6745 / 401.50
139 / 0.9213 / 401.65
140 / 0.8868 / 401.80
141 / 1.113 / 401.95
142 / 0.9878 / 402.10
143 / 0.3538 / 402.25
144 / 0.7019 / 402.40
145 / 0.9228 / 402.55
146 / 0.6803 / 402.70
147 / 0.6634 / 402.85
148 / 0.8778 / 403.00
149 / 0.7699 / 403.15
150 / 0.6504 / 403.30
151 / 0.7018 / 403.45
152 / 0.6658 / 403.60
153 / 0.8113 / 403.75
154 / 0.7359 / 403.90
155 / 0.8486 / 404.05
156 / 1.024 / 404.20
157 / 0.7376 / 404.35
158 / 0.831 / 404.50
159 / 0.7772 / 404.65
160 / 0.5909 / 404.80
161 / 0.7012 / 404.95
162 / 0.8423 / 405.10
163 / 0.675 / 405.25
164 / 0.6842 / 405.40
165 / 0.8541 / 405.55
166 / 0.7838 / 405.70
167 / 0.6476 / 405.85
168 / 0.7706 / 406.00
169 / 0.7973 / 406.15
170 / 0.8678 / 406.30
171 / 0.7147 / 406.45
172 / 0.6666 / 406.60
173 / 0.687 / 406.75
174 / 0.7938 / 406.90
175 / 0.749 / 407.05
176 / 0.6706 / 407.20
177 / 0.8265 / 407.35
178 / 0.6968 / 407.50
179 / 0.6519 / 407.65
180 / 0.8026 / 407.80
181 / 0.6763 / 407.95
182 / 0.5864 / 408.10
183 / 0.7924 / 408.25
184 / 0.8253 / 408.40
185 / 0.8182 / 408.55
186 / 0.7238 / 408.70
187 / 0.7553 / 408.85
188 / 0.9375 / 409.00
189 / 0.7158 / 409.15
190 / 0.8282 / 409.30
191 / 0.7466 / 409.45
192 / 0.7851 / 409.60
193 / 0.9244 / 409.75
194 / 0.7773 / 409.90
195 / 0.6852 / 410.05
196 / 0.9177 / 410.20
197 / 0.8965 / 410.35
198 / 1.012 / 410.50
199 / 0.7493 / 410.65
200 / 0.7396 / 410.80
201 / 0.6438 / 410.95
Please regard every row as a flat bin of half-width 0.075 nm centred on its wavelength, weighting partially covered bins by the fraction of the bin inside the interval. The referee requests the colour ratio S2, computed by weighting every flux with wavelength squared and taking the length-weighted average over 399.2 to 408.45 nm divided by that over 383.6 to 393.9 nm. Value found 1.07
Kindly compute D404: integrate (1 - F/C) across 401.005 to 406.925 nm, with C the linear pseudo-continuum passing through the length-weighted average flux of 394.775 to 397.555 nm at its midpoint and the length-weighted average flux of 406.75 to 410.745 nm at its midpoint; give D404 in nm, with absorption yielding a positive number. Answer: 0.27 nm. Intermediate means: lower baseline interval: 0.83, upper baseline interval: 0.78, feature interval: 0.763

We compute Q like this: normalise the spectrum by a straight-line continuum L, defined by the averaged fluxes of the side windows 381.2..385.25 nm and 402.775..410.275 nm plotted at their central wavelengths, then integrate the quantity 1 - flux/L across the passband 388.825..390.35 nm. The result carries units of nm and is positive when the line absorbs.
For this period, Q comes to 0.12 nm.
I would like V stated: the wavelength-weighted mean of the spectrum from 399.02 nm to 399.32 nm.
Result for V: 0.802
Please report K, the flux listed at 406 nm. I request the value 0.7706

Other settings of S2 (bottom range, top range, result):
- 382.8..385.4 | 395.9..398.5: 1.13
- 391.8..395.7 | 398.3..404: 1.03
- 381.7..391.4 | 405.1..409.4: 1.08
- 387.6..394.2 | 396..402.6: 1.12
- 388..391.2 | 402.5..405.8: 1.12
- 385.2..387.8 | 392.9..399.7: 1.11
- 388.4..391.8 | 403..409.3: 1.10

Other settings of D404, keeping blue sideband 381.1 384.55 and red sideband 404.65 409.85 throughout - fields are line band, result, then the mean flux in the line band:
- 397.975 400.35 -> -0.222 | 0.831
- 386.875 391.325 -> 0.091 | 0.753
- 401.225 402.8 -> -0.072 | 0.792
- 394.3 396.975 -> -0.230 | 0.829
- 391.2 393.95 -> 0.002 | 0.765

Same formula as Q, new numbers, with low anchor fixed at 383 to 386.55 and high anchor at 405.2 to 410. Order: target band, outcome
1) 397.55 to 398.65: -0.14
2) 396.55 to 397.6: -0.03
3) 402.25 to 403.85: 0.07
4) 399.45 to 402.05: -0.13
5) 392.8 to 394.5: 0.01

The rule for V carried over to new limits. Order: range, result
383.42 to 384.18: 0.679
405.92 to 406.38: 0.809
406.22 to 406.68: 0.75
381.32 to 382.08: 0.731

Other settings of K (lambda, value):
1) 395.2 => 0.7084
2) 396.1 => 0.9704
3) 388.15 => 0.745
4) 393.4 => 0.6765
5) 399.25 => 0.7646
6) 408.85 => 0.7553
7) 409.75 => 0.9244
